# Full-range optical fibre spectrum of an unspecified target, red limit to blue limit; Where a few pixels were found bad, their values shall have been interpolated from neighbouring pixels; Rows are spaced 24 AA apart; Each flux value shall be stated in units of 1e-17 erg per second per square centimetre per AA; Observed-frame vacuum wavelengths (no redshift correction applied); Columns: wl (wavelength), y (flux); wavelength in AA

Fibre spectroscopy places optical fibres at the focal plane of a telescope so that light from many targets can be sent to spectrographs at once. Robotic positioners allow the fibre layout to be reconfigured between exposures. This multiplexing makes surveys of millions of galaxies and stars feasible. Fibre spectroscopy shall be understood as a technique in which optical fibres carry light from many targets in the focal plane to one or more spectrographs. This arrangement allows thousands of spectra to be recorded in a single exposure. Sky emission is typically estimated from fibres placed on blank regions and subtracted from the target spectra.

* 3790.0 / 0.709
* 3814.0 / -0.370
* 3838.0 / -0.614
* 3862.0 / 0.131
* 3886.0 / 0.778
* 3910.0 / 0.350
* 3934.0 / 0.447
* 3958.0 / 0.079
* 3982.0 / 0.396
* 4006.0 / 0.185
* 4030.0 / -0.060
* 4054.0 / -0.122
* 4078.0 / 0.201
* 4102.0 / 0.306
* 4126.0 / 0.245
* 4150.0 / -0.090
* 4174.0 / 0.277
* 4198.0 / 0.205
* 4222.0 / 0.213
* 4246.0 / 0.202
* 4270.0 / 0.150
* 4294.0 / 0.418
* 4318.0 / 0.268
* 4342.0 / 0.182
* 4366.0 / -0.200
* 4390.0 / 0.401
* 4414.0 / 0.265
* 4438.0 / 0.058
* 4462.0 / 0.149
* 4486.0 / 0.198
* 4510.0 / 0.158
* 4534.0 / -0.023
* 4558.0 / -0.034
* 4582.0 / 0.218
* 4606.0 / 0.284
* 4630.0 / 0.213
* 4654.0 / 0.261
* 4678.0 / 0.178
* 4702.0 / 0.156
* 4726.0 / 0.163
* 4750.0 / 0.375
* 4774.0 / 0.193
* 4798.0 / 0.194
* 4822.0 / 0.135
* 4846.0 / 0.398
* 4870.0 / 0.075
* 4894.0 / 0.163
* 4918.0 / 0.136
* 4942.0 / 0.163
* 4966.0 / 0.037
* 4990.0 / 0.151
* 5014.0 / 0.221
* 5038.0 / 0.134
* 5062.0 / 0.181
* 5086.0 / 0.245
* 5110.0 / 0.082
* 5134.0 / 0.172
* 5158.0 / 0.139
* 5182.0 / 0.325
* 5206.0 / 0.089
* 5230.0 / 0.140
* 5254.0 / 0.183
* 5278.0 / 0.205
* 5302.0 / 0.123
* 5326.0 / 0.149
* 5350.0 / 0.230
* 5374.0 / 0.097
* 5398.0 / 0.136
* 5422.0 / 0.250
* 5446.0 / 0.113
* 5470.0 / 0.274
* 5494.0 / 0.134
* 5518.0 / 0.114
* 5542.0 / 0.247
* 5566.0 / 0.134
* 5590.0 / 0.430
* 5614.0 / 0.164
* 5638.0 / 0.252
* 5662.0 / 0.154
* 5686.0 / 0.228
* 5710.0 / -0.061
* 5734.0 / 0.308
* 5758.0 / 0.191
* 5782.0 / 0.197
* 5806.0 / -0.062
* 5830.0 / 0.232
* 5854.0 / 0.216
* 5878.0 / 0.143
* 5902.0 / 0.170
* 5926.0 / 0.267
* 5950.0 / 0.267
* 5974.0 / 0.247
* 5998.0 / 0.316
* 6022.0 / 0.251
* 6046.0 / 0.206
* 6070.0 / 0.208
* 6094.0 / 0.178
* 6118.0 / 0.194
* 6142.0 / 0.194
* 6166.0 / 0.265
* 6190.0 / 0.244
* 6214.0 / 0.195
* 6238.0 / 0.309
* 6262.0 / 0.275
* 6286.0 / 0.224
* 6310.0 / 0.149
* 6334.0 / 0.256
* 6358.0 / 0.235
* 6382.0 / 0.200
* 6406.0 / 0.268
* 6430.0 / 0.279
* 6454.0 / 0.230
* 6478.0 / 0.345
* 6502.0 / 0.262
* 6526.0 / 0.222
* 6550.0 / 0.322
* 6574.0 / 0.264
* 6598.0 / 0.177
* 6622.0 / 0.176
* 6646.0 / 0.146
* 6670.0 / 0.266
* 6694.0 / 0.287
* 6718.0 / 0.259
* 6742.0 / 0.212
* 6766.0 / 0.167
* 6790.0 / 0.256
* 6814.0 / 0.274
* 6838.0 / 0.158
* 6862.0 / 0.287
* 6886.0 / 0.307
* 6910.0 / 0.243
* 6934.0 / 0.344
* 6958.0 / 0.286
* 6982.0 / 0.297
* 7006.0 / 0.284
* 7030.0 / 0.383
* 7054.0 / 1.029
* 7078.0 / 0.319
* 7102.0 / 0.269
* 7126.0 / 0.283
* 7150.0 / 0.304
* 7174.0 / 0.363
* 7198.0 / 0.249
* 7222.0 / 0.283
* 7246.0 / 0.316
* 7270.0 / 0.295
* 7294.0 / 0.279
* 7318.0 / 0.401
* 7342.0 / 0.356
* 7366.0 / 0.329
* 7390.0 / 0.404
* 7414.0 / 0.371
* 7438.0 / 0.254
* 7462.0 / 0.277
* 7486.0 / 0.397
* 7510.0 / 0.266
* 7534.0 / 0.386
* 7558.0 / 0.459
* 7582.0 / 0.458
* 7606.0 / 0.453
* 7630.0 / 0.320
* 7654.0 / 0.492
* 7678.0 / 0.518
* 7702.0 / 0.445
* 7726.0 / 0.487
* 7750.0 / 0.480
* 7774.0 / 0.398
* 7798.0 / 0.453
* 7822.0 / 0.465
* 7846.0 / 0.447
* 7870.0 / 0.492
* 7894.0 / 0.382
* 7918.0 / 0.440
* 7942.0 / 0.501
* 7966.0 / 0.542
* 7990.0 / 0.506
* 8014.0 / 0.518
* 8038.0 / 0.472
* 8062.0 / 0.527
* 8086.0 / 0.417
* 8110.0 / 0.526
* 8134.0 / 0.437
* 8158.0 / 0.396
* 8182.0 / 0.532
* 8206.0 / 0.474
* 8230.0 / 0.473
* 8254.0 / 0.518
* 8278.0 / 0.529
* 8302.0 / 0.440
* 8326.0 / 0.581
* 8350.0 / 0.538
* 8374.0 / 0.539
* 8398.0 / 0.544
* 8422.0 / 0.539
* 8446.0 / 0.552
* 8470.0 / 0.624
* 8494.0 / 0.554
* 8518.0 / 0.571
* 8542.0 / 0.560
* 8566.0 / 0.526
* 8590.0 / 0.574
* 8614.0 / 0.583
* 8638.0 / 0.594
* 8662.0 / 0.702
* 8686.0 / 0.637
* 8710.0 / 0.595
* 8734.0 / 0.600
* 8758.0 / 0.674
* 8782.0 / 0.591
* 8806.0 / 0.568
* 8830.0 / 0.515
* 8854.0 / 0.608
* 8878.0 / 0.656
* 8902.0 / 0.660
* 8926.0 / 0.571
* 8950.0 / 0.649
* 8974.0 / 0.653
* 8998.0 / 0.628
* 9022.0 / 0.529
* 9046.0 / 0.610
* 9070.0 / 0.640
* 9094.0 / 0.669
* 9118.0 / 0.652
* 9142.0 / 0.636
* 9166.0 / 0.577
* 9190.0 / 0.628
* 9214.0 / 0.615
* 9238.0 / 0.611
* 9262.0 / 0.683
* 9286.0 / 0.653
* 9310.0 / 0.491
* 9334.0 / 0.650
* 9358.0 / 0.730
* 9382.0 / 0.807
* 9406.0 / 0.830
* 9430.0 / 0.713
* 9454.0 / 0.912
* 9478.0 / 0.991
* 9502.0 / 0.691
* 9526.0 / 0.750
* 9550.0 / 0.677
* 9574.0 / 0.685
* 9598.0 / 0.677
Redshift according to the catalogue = 0.893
